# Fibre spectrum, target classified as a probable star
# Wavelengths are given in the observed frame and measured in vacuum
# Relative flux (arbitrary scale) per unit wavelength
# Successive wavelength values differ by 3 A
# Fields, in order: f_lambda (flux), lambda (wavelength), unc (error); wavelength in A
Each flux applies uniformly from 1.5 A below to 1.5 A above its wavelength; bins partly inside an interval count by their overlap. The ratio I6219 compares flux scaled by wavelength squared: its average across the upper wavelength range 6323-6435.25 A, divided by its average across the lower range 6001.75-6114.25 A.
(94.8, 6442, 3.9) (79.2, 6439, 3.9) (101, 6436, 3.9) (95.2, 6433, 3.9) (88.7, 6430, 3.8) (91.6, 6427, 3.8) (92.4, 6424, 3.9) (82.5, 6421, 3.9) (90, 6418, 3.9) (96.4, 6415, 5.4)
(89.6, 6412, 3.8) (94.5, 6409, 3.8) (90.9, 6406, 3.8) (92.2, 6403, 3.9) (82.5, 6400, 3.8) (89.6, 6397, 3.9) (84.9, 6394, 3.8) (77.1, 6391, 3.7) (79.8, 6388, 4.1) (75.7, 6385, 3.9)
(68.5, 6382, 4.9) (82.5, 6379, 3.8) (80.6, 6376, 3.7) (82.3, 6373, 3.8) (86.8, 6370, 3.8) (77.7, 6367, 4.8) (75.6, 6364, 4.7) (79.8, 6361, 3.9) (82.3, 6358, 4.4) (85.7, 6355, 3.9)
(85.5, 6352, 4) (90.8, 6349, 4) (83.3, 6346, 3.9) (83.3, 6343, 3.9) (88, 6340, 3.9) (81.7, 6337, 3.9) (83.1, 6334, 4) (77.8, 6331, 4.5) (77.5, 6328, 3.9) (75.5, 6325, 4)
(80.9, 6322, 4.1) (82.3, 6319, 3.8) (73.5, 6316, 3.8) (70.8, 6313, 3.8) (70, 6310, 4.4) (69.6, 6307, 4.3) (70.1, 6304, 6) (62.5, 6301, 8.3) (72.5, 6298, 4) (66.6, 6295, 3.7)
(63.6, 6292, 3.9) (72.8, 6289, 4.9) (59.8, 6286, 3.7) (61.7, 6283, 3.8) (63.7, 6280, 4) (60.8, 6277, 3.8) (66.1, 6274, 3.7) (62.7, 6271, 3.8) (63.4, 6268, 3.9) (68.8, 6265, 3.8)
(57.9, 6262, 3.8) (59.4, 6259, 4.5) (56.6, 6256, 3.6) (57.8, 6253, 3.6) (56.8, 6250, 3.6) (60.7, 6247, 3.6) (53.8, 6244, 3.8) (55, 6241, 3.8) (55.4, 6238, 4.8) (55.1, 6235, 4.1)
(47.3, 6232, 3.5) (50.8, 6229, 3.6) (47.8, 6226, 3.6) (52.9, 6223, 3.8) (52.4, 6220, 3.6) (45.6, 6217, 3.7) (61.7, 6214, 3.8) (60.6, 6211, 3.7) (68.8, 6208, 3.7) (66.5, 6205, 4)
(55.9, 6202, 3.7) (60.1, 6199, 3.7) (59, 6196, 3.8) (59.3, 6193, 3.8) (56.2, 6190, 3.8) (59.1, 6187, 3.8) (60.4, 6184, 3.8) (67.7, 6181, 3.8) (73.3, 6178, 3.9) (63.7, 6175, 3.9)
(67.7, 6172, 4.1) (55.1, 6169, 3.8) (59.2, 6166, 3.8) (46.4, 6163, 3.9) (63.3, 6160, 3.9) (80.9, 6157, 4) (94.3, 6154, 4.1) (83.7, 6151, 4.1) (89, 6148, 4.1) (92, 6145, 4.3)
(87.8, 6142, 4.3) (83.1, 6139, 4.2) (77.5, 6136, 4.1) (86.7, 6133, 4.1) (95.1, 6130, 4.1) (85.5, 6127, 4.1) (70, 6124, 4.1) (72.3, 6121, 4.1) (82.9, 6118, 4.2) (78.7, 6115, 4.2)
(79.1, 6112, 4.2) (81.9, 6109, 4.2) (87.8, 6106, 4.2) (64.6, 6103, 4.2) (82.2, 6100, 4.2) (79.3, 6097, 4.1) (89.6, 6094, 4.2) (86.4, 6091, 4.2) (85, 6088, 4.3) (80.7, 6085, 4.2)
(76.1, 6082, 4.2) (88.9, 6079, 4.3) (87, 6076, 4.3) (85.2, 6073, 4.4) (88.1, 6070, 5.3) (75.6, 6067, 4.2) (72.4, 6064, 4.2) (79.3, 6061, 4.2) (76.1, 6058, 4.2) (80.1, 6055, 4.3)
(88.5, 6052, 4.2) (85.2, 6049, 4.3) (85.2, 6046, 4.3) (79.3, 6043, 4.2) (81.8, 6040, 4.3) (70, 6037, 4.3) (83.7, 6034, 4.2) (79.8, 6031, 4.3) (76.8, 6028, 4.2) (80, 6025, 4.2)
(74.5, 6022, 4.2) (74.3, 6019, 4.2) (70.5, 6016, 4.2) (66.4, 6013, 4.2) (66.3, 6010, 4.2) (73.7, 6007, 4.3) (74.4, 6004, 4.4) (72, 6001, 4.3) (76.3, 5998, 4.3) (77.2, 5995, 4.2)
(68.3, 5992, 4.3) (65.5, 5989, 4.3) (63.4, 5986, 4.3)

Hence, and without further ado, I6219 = 1.2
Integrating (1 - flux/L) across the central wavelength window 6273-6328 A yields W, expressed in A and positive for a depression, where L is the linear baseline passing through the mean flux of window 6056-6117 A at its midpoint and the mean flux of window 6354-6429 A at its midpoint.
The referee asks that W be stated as 9.4 A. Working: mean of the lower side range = 81.2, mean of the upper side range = 84.5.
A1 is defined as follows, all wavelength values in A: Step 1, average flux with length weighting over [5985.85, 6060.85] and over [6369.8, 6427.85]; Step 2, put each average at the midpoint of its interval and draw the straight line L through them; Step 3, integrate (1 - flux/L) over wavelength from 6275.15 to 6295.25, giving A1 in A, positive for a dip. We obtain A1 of 4.5 A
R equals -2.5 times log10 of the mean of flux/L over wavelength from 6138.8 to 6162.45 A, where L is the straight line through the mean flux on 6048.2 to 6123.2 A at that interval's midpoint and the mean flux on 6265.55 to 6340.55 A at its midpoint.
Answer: -0.063 mag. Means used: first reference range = 81.2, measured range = 82.8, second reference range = 70.8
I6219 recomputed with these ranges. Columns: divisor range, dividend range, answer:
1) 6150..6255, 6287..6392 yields 1.35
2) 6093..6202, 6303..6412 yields 1.17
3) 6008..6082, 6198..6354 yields 0.90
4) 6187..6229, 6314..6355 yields 1.49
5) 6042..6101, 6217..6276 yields 0.73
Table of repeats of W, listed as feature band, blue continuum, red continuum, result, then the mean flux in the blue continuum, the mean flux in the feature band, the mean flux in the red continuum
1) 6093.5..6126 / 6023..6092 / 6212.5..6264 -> -2.26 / 81.3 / 78.7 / 54.7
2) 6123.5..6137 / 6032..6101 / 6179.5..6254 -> -2.41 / 82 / 84.1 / 57.1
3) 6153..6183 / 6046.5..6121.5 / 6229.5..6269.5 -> 1.17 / 81.5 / 66.6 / 57.4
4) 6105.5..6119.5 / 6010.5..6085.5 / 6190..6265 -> -2.06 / 79.2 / 81.7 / 56.8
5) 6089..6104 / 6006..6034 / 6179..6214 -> -2.72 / 74.1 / 81.1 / 61.4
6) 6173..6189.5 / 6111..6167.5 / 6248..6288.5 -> 2.05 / 79.3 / 64.4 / 61.5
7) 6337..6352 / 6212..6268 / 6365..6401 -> -2.43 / 55.6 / 85.8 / 80.6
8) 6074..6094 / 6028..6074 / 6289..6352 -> -1.12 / 80.5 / 84.5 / 76.3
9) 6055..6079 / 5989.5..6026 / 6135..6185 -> -2.70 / 72.5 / 81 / 73.3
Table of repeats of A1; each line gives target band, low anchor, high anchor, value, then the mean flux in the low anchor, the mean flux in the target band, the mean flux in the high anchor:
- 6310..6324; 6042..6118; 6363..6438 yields 1.4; 81.7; 76.1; 86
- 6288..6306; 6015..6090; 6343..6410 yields 3.2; 80.3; 67.9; 83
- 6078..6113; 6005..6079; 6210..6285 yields -4.2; 78.5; 81.7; 57.4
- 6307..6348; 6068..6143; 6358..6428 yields 2.5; 82.4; 78.9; 84.4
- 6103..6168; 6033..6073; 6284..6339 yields -1.0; 80.5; 79.3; 72.8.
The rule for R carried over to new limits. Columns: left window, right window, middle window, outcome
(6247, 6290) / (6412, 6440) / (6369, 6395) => 0.043 mag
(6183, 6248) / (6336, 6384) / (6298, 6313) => 0.056 mag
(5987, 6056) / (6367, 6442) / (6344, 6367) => 0.028 mag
